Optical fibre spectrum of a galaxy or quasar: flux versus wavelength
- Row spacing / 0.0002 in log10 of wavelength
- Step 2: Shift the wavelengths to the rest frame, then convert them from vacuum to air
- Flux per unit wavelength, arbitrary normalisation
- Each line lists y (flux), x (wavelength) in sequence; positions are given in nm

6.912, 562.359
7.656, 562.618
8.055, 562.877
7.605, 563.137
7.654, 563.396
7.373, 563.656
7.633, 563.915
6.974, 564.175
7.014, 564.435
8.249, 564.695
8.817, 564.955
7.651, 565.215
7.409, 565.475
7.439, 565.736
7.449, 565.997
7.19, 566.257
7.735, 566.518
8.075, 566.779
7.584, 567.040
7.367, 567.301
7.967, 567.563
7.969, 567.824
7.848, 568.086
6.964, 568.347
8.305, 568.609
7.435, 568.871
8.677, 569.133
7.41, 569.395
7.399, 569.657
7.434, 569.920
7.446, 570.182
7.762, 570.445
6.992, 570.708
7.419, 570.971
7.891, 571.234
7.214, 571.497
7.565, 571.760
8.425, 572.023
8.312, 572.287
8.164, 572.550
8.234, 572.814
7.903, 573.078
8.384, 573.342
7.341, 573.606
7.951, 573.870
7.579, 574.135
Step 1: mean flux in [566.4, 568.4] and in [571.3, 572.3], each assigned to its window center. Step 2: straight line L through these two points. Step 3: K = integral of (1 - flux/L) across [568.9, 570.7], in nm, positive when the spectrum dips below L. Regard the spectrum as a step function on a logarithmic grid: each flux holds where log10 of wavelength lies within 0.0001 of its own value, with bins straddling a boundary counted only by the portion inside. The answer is 0.04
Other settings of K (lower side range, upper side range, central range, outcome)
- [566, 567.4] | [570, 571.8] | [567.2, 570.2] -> -0.07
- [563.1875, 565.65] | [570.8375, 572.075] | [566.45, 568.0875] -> -0.03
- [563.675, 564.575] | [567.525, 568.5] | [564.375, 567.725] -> -0.11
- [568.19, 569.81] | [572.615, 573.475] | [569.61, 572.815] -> 0.10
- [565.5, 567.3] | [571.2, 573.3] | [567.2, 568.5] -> 0.00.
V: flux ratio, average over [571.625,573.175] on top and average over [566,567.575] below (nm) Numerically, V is 1.1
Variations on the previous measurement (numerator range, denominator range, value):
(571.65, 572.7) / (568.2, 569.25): 1.04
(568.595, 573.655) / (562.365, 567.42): 1.02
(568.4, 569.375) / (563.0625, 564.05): 1.05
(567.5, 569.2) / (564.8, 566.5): 1.02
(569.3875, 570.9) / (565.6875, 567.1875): 0.98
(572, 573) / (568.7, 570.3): 1.08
